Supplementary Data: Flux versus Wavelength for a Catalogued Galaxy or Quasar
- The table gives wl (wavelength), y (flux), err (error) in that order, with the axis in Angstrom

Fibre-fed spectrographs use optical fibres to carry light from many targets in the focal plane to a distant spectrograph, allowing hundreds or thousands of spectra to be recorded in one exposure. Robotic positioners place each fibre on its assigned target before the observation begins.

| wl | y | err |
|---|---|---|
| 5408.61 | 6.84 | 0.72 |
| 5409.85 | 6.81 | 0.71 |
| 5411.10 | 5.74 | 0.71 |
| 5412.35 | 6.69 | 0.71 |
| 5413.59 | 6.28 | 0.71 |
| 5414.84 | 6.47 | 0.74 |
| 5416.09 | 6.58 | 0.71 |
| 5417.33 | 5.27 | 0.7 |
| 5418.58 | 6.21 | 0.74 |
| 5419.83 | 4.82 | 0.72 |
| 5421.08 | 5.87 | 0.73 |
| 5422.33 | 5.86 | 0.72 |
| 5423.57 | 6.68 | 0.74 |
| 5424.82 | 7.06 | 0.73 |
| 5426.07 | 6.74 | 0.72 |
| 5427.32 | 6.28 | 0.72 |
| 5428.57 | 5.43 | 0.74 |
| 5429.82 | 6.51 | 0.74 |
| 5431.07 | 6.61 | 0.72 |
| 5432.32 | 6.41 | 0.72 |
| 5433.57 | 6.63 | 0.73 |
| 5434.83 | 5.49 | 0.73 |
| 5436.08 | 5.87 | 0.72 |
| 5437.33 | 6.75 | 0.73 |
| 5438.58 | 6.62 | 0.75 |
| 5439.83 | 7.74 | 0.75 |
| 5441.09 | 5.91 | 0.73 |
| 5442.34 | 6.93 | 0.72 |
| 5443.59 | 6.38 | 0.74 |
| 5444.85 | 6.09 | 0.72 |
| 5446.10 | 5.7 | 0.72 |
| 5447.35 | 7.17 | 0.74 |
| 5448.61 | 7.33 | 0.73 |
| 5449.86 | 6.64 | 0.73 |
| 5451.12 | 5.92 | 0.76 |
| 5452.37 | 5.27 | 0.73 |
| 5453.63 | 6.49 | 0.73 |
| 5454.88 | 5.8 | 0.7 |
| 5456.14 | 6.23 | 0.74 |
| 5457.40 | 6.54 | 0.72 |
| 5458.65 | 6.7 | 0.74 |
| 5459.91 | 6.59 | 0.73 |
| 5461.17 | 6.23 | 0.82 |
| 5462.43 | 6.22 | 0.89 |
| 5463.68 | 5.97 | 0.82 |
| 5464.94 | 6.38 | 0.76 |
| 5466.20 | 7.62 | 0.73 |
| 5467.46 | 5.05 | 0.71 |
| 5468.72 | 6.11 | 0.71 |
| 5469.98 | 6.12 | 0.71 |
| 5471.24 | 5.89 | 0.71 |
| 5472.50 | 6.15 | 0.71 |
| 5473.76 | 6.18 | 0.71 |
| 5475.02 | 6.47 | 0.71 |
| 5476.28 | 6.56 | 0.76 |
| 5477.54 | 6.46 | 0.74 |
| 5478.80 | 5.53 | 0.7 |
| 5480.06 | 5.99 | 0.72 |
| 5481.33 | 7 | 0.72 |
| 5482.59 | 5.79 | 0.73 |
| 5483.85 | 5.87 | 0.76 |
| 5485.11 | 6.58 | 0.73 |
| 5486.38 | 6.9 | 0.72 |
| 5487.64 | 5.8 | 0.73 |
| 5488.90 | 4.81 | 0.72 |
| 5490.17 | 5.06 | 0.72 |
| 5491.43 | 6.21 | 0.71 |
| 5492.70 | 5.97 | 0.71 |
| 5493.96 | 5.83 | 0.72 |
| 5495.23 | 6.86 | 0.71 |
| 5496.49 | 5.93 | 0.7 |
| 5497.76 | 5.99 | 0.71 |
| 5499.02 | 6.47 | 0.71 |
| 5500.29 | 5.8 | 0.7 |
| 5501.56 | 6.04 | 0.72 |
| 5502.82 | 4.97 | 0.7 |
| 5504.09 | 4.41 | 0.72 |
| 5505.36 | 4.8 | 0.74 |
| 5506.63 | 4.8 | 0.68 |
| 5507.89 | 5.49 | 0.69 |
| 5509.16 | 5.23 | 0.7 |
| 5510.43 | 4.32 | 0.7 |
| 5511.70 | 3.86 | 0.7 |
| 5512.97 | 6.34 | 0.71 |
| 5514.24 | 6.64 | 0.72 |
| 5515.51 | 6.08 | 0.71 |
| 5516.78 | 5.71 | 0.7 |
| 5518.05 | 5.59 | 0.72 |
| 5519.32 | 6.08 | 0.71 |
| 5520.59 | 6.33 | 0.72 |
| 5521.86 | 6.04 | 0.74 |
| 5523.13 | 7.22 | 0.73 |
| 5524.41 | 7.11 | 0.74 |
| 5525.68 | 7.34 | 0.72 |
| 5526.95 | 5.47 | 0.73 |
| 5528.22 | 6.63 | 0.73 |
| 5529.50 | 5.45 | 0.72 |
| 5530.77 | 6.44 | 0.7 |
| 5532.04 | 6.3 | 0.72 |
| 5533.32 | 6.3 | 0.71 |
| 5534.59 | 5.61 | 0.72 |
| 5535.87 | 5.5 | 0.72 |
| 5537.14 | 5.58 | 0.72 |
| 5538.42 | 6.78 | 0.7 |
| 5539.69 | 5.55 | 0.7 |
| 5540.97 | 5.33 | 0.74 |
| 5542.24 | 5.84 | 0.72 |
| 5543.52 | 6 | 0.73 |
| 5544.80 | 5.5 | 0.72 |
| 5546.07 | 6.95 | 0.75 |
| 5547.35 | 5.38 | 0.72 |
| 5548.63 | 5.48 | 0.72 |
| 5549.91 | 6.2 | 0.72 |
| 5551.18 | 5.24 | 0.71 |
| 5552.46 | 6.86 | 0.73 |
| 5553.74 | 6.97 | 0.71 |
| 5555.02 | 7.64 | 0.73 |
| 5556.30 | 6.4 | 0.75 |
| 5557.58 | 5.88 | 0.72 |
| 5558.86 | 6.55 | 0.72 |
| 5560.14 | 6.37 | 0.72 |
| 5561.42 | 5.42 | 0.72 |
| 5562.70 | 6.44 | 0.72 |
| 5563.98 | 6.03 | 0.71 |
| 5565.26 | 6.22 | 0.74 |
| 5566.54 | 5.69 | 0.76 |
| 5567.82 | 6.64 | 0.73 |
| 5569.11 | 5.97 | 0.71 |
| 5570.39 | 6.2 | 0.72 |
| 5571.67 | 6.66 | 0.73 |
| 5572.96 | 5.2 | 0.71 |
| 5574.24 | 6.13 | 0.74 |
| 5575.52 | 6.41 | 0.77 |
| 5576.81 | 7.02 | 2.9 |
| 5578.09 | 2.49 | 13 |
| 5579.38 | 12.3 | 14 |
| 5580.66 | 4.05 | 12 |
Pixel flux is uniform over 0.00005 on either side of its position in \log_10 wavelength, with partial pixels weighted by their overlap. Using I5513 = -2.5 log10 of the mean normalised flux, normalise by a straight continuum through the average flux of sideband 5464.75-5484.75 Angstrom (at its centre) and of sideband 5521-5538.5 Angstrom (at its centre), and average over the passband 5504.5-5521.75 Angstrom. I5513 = 0.139 mag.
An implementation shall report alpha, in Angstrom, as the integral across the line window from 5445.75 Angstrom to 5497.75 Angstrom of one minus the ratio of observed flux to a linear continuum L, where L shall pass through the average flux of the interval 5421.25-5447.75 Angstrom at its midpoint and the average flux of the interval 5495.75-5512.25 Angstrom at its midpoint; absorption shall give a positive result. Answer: -3.7 Angstrom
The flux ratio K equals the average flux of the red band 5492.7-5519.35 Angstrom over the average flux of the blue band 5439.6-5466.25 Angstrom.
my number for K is 0.87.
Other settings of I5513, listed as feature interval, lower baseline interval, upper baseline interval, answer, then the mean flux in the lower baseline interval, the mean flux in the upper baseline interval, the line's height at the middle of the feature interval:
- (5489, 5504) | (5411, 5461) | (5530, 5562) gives 0.07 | 6.31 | 6.08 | 6.19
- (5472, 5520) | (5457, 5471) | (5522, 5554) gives 0.08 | 6.31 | 6.11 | 6.22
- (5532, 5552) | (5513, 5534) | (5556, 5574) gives 0.07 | 6.3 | 6.11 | 6.22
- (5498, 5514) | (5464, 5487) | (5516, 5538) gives 0.18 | 6.25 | 6.16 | 6.2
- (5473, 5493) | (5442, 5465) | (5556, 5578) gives 0.04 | 6.34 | 6.09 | 6.28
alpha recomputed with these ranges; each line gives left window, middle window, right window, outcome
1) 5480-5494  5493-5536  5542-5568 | 1.5 Angstrom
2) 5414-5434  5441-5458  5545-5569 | -0.3 Angstrom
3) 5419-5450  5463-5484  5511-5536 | 0.2 Angstrom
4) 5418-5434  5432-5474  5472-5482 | -0.4 Angstrom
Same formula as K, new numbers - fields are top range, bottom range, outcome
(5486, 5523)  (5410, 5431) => 0.92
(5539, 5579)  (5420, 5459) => 0.95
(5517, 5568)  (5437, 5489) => 0.97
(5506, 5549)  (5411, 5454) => 0.93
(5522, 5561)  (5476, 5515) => 1.08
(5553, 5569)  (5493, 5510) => 1.14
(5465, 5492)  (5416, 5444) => 0.97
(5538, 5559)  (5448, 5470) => 0.97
